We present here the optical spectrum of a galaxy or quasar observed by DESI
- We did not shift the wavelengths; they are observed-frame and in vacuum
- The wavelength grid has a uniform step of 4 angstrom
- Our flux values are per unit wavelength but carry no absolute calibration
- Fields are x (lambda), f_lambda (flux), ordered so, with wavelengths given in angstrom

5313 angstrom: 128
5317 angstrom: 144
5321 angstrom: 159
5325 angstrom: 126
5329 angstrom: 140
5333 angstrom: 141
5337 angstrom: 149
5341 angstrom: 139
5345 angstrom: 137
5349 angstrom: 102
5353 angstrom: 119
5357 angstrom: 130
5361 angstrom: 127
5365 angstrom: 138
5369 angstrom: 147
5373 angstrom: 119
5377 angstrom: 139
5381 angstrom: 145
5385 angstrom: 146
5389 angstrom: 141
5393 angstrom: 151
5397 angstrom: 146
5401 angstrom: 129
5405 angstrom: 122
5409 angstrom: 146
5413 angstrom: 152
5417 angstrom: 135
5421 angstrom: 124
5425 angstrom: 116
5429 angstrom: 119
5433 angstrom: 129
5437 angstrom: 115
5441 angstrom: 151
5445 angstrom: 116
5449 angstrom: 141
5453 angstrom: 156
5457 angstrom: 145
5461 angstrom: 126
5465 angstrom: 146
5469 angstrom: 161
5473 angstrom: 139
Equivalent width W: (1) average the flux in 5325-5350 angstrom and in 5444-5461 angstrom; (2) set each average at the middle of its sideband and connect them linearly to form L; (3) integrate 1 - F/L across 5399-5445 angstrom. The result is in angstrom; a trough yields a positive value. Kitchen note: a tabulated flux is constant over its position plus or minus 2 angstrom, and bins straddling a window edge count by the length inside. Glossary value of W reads 2.7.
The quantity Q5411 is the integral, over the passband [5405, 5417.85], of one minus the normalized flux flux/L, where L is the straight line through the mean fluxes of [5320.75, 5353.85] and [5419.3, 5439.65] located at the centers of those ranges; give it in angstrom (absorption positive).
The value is -1.8 angstrom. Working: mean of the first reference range 134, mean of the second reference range 122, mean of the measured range 142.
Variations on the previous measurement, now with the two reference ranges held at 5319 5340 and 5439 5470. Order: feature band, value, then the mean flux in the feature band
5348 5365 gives 2.38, 123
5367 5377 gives 0.59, 134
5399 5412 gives 0.78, 134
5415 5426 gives 1.28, 126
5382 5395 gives -0.31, 146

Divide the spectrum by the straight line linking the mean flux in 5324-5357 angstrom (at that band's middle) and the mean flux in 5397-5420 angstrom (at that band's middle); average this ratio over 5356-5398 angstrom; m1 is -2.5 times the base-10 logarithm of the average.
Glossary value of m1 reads -0.04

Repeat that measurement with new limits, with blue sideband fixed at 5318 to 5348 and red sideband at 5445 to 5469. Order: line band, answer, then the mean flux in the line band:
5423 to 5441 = 0.15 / 123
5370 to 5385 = 0.03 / 137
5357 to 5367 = 0.07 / 132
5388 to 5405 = 0.01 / 139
